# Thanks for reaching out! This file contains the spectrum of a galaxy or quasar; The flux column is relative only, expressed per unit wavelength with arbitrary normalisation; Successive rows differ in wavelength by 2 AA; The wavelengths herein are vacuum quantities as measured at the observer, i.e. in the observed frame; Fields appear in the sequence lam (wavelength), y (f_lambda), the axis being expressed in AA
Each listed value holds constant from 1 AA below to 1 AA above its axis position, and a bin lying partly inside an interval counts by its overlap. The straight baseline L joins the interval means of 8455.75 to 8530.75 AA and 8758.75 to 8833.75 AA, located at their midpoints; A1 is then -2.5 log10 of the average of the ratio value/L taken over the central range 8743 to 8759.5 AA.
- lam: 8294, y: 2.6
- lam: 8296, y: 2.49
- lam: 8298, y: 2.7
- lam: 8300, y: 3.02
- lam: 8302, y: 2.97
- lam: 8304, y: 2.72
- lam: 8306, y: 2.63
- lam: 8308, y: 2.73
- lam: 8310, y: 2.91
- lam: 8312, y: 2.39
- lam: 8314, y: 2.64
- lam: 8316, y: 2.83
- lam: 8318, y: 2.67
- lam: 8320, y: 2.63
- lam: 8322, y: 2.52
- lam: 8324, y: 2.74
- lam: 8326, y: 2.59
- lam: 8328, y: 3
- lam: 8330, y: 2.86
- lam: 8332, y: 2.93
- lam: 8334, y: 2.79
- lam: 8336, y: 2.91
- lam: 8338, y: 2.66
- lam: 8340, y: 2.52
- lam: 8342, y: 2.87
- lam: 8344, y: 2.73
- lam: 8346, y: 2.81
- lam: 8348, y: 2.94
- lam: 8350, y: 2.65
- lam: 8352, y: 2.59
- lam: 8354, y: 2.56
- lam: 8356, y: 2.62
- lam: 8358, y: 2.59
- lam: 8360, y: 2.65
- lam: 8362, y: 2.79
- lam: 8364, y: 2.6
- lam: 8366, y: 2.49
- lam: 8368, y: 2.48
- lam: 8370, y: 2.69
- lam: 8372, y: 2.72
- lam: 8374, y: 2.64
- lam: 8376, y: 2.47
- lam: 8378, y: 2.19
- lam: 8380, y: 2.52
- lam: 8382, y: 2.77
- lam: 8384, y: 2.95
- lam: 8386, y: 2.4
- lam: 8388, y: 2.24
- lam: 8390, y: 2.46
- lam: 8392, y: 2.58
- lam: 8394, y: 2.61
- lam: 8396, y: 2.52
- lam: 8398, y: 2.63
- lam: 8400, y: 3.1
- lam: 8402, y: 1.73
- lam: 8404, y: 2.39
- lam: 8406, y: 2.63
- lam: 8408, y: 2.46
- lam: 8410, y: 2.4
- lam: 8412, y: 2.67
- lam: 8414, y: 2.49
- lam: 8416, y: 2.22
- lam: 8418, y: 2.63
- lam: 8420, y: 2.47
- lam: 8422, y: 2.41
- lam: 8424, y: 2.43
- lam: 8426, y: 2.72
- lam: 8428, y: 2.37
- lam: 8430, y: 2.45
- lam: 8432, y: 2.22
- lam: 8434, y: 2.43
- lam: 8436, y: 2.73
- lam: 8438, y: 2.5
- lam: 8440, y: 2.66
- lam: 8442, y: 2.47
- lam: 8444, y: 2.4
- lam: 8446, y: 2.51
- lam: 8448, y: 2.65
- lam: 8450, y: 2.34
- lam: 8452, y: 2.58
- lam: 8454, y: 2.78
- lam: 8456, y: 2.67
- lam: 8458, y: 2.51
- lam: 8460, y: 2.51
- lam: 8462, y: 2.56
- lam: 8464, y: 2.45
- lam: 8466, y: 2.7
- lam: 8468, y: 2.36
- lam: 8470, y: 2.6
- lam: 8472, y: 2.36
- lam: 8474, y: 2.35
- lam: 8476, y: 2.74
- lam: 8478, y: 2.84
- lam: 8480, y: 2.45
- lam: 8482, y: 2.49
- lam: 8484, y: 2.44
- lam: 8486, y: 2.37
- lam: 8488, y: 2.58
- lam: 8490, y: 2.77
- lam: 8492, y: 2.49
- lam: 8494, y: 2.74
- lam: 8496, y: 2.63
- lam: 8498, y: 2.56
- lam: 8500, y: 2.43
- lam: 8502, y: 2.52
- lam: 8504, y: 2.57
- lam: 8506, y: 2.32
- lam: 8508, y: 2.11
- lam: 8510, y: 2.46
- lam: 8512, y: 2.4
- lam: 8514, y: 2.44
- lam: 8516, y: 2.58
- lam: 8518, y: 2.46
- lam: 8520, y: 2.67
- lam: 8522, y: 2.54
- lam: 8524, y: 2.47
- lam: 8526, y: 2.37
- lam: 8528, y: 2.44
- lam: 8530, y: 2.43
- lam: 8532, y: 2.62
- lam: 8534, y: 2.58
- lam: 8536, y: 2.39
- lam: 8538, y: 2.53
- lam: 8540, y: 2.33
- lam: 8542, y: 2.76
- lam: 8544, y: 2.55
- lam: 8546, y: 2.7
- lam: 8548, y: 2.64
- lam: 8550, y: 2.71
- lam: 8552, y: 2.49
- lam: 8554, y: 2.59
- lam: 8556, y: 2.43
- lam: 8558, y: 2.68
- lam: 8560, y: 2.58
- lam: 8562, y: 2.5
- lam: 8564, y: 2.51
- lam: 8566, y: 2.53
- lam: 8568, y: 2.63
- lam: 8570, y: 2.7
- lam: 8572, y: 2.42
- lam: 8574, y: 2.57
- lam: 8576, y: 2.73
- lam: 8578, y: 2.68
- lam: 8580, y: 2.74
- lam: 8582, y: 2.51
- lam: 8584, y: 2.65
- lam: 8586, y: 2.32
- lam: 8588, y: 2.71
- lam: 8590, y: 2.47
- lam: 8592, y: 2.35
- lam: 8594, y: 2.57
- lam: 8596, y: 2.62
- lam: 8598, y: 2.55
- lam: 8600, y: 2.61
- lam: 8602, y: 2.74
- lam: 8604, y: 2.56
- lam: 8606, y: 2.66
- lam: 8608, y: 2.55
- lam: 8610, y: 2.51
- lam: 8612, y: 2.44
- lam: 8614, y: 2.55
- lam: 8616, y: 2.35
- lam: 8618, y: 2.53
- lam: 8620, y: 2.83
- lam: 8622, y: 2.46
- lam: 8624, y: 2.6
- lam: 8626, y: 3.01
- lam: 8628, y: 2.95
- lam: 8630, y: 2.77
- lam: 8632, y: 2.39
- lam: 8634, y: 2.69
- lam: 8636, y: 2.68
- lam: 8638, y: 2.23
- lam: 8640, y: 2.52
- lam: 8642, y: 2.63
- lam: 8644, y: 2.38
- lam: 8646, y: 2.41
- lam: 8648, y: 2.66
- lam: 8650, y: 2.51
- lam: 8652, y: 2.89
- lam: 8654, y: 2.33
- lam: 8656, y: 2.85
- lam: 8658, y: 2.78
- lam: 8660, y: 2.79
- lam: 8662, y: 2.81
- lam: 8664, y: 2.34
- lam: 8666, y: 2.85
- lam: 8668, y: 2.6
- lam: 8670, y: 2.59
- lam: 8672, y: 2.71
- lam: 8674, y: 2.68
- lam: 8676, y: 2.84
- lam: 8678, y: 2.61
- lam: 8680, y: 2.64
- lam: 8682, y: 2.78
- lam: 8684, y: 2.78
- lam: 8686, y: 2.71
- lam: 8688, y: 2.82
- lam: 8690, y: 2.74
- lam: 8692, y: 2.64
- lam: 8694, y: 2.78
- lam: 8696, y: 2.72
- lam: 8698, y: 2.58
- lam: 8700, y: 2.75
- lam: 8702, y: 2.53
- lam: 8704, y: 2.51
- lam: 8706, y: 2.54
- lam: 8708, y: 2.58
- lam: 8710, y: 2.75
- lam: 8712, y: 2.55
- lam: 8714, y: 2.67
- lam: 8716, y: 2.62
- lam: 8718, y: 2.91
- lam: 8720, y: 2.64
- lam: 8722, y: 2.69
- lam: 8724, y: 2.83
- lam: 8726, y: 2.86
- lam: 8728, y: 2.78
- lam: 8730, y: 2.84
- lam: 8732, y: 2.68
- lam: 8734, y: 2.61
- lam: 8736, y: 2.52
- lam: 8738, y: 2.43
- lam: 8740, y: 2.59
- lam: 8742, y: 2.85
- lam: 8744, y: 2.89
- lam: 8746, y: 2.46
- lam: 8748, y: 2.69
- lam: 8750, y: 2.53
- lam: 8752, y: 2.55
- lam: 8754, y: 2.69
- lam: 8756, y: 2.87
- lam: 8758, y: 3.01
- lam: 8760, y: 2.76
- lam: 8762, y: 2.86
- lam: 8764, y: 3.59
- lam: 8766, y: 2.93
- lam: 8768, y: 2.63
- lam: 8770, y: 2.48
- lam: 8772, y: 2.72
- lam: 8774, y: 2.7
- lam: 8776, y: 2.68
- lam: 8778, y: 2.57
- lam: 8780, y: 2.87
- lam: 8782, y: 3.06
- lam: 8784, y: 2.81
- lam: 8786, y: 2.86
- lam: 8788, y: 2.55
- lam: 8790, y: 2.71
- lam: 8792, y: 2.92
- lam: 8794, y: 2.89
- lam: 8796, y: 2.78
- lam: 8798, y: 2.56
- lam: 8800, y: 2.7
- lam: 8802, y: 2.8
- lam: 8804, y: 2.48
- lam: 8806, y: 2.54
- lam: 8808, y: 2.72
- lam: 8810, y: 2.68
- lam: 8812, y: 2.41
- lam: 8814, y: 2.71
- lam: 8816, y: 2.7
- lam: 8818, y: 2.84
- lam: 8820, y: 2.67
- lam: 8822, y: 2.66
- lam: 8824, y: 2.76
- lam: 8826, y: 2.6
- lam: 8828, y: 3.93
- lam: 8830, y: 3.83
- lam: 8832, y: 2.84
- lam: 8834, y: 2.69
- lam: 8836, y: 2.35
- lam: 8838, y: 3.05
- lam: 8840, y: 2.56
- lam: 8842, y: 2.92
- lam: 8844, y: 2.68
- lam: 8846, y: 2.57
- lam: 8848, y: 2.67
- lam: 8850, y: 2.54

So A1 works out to 0.02 mag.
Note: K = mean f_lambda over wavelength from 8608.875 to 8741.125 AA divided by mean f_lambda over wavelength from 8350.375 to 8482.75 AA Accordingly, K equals 1.0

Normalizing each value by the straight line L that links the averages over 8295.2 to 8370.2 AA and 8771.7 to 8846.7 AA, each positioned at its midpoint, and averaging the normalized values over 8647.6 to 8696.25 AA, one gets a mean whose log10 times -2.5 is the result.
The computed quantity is 0.023 mag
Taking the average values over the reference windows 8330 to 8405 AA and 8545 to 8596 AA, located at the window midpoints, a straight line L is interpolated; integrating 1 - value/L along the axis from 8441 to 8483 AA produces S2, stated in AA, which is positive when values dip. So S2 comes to 1.0 AA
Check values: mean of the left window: 2.62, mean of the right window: 2.58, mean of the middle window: 2.54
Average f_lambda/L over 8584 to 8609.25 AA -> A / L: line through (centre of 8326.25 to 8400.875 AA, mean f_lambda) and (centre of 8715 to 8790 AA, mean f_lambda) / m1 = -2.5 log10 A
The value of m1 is 0.06 mag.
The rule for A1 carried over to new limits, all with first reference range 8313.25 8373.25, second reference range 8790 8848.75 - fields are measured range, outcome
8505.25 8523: 0.120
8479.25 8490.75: 0.088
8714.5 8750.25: 0.027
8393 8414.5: 0.083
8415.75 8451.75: 0.096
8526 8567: 0.078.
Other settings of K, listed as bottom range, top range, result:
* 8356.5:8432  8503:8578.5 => 1.00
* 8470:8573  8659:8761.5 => 1.06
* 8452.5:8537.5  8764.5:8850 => 1.10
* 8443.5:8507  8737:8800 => 1.09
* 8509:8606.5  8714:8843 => 1.08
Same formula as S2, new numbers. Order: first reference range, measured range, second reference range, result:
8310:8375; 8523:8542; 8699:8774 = 1.58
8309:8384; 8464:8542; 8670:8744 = 5.15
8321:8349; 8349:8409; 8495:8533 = 3.22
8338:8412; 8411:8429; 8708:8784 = 0.79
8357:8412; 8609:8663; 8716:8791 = 1.42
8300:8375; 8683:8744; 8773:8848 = 1.61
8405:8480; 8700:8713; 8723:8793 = 0.60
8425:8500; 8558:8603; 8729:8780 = 0.62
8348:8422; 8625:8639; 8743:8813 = -0.03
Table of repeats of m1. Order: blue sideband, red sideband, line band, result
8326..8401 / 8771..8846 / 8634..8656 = 0.08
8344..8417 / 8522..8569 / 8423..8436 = 0.04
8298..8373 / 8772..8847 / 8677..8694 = 0.02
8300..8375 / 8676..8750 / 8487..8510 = 0.07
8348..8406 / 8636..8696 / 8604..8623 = 0.04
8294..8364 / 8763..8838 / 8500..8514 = 0.15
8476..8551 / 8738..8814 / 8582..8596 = 0.03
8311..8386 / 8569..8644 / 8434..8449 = 0.04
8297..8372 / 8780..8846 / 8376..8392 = 0.09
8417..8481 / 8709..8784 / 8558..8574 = 0.02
